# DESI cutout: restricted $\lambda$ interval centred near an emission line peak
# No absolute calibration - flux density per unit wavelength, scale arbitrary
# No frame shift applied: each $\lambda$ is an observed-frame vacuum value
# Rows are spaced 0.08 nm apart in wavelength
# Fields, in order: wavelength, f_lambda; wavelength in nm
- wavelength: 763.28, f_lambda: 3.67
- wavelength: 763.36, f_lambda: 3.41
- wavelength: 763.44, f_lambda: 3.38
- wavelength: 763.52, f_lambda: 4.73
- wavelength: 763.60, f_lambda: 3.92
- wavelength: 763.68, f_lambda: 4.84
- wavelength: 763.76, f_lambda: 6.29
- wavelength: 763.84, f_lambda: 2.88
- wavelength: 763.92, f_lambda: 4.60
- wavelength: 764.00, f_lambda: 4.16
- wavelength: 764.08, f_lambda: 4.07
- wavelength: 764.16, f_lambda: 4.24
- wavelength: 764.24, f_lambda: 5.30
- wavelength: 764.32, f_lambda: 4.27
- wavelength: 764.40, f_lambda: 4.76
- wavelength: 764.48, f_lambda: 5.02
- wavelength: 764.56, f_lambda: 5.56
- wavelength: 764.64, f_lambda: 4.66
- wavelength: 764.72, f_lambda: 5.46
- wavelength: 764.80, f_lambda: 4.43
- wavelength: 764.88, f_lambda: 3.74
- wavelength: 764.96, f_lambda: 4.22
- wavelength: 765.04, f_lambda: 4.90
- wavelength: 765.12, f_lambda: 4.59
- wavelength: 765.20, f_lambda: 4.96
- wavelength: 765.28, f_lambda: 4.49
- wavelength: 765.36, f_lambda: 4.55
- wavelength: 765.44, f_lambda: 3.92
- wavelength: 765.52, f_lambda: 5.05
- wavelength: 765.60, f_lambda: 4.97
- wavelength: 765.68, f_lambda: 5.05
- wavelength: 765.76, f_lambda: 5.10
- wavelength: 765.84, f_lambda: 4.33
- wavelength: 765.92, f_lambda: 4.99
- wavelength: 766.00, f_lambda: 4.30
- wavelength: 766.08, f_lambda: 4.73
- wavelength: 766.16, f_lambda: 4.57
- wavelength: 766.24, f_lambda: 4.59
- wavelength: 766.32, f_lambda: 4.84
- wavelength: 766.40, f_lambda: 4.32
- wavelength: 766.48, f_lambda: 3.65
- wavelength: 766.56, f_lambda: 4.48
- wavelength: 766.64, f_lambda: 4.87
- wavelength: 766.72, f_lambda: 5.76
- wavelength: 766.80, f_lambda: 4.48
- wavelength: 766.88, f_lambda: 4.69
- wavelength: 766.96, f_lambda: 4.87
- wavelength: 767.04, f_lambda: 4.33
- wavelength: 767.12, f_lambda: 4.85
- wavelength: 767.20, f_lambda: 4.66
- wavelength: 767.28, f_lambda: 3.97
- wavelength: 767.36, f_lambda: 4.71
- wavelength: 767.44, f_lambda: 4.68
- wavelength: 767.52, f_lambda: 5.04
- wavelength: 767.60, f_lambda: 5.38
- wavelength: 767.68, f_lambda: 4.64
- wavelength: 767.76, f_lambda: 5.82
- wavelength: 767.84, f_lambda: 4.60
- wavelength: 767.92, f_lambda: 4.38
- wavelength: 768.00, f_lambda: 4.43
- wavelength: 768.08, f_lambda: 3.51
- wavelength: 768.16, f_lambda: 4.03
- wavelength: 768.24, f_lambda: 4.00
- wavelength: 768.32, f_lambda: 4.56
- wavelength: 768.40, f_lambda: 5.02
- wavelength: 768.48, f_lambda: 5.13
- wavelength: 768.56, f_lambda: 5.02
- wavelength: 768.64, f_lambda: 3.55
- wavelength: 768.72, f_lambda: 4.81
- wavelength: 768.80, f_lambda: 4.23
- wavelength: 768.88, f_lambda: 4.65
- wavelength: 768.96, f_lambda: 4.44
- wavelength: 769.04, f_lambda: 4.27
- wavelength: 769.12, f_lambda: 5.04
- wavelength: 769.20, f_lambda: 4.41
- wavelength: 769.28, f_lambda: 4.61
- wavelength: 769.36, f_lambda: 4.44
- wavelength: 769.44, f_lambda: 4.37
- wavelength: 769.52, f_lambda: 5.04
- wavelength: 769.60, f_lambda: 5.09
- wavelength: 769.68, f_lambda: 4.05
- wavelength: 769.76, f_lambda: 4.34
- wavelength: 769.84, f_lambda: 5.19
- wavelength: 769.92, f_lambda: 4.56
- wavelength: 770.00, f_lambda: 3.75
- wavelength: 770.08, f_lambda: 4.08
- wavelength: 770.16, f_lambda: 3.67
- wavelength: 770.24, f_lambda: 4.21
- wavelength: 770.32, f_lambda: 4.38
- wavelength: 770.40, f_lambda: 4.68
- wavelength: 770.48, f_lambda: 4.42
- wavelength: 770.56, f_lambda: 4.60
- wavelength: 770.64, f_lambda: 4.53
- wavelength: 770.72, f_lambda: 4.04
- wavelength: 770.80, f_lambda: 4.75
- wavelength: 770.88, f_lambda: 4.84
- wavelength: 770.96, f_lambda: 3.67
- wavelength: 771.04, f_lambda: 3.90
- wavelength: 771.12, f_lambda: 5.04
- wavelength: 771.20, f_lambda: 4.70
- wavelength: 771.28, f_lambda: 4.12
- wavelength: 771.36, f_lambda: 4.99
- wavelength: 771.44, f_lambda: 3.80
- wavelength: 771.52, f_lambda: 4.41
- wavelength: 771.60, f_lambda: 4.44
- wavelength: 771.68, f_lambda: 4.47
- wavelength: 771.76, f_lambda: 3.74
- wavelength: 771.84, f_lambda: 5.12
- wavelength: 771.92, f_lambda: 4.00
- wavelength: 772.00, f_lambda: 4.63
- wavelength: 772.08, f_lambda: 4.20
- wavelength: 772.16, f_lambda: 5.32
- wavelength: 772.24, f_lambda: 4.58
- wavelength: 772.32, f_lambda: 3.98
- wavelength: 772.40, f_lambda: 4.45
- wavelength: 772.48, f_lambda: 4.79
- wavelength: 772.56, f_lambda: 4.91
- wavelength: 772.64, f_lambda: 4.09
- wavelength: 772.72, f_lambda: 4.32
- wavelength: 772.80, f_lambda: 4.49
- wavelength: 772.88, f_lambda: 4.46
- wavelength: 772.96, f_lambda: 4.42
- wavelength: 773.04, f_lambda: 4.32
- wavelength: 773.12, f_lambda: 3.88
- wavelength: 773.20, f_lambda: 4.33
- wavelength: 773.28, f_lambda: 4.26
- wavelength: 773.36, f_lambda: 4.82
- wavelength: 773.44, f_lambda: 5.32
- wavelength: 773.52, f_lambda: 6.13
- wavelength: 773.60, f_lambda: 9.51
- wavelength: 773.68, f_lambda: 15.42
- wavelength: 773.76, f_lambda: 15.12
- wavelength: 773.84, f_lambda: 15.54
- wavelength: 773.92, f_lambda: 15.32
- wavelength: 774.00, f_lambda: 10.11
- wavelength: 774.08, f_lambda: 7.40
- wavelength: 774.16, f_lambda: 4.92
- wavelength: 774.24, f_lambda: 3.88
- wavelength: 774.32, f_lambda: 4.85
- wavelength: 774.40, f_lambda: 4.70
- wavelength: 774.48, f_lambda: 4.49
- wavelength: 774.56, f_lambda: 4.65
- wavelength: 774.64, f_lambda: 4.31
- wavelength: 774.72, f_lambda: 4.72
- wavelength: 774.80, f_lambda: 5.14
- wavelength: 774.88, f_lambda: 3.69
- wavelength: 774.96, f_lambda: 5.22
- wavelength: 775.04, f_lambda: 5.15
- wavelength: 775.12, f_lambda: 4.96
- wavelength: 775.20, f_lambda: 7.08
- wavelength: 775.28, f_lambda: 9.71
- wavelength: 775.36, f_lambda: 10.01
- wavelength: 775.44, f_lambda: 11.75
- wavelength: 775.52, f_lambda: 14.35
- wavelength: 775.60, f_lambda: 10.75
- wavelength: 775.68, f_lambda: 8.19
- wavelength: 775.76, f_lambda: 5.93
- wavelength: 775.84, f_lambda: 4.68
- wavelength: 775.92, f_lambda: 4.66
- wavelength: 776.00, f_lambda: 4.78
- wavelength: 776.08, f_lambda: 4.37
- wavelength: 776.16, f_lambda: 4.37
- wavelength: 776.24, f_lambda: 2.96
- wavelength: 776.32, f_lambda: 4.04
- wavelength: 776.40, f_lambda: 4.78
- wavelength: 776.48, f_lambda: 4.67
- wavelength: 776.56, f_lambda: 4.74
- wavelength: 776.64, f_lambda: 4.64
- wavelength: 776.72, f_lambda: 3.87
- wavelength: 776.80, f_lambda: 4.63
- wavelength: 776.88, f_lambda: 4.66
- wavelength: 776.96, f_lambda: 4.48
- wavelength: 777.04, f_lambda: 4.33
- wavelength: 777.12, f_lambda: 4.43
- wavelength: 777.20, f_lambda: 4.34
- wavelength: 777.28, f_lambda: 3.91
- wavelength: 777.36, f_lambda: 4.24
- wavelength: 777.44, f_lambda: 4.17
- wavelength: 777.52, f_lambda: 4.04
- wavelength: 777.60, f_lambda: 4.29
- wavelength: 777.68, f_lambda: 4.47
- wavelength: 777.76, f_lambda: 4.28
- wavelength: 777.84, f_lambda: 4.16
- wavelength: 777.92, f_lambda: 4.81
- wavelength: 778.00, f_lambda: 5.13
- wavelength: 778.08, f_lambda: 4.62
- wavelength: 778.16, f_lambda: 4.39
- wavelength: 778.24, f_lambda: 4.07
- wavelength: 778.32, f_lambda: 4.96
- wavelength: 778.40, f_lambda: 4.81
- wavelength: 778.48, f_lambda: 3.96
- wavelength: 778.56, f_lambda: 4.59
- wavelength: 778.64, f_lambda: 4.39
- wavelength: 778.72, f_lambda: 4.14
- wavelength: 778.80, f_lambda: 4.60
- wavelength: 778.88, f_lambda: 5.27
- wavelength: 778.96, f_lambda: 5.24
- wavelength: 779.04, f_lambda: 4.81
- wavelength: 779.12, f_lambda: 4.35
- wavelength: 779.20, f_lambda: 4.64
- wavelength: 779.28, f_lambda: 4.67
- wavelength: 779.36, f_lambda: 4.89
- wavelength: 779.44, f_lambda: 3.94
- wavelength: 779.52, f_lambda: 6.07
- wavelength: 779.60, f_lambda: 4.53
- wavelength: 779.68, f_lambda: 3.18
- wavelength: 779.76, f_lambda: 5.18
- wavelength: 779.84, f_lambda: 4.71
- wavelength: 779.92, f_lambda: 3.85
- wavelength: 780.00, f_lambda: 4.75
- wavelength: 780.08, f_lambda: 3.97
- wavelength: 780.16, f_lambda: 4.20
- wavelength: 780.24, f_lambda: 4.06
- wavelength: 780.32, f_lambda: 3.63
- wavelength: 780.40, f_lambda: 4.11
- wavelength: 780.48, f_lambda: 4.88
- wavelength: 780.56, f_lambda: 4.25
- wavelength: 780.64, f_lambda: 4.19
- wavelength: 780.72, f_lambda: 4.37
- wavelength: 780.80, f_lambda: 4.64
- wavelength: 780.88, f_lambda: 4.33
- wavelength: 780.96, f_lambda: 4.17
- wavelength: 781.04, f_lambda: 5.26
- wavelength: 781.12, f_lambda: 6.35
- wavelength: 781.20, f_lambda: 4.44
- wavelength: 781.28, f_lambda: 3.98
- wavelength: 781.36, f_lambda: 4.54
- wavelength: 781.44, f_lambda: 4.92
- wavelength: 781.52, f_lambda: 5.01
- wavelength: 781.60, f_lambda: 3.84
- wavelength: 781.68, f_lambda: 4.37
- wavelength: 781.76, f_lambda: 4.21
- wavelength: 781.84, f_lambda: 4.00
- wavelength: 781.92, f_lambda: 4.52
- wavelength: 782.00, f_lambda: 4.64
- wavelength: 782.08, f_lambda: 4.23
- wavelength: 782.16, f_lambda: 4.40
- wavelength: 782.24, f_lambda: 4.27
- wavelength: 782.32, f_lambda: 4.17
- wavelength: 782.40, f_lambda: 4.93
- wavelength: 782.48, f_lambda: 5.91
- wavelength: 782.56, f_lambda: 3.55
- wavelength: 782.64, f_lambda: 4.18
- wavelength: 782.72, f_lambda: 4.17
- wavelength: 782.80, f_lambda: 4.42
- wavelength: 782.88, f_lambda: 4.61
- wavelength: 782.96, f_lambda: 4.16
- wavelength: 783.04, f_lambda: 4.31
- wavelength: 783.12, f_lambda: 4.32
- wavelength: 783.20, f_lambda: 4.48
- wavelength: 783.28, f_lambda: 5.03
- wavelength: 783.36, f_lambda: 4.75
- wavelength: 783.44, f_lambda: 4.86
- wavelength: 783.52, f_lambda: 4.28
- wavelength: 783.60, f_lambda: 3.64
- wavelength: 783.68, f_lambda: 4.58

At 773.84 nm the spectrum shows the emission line [S II] 6716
